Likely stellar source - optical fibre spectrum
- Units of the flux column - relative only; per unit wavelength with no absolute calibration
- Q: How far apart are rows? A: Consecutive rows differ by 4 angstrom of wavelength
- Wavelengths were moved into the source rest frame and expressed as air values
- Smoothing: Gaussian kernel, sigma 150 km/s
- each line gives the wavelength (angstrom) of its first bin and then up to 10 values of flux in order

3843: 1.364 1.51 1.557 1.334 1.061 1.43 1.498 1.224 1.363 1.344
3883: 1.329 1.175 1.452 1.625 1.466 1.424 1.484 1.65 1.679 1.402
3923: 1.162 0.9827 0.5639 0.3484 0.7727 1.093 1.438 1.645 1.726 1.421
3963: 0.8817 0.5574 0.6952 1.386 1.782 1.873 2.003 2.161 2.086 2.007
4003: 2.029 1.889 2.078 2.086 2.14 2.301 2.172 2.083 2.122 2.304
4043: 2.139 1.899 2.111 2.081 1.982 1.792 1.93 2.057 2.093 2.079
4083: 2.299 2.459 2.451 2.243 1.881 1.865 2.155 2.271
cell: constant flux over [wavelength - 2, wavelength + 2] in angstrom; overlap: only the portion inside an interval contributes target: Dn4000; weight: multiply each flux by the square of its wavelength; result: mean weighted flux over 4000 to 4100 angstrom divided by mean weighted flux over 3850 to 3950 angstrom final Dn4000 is 1.8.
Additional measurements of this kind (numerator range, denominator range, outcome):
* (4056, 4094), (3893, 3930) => 1.64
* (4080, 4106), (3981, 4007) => 1.14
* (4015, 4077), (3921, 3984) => 1.92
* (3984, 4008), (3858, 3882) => 1.62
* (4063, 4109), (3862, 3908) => 1.68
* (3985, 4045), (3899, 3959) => 1.75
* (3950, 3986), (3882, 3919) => 0.94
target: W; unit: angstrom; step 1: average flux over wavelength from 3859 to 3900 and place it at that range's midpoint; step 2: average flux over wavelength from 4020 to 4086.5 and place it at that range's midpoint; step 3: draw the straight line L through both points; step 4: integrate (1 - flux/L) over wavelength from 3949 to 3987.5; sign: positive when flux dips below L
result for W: 8.2 angstrom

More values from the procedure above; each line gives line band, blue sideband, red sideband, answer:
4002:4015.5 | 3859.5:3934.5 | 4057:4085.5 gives -1.7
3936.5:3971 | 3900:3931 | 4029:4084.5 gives 8.7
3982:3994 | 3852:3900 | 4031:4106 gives -1.6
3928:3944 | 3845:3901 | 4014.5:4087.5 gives 9.3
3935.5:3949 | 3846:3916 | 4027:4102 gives 5.2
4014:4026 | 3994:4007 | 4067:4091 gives -0.7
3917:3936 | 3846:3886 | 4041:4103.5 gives 7.8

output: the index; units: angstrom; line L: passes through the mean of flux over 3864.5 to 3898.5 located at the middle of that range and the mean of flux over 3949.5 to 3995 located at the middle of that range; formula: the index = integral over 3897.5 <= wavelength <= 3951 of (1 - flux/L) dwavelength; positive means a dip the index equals 8.5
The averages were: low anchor 1.38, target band 1.2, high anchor 1.49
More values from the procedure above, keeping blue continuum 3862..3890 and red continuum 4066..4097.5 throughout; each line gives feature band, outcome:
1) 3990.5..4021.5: -2.8 angstrom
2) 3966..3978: 5.3 angstrom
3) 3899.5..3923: -0.1 angstrom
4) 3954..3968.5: 4.8 angstrom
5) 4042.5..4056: 0.1 angstrom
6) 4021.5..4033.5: -1.2 angstrom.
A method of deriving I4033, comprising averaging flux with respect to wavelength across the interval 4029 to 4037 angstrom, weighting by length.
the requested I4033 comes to 2.1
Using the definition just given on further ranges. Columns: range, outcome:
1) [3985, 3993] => 2.08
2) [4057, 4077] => 1.97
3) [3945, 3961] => 1.56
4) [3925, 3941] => 0.667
